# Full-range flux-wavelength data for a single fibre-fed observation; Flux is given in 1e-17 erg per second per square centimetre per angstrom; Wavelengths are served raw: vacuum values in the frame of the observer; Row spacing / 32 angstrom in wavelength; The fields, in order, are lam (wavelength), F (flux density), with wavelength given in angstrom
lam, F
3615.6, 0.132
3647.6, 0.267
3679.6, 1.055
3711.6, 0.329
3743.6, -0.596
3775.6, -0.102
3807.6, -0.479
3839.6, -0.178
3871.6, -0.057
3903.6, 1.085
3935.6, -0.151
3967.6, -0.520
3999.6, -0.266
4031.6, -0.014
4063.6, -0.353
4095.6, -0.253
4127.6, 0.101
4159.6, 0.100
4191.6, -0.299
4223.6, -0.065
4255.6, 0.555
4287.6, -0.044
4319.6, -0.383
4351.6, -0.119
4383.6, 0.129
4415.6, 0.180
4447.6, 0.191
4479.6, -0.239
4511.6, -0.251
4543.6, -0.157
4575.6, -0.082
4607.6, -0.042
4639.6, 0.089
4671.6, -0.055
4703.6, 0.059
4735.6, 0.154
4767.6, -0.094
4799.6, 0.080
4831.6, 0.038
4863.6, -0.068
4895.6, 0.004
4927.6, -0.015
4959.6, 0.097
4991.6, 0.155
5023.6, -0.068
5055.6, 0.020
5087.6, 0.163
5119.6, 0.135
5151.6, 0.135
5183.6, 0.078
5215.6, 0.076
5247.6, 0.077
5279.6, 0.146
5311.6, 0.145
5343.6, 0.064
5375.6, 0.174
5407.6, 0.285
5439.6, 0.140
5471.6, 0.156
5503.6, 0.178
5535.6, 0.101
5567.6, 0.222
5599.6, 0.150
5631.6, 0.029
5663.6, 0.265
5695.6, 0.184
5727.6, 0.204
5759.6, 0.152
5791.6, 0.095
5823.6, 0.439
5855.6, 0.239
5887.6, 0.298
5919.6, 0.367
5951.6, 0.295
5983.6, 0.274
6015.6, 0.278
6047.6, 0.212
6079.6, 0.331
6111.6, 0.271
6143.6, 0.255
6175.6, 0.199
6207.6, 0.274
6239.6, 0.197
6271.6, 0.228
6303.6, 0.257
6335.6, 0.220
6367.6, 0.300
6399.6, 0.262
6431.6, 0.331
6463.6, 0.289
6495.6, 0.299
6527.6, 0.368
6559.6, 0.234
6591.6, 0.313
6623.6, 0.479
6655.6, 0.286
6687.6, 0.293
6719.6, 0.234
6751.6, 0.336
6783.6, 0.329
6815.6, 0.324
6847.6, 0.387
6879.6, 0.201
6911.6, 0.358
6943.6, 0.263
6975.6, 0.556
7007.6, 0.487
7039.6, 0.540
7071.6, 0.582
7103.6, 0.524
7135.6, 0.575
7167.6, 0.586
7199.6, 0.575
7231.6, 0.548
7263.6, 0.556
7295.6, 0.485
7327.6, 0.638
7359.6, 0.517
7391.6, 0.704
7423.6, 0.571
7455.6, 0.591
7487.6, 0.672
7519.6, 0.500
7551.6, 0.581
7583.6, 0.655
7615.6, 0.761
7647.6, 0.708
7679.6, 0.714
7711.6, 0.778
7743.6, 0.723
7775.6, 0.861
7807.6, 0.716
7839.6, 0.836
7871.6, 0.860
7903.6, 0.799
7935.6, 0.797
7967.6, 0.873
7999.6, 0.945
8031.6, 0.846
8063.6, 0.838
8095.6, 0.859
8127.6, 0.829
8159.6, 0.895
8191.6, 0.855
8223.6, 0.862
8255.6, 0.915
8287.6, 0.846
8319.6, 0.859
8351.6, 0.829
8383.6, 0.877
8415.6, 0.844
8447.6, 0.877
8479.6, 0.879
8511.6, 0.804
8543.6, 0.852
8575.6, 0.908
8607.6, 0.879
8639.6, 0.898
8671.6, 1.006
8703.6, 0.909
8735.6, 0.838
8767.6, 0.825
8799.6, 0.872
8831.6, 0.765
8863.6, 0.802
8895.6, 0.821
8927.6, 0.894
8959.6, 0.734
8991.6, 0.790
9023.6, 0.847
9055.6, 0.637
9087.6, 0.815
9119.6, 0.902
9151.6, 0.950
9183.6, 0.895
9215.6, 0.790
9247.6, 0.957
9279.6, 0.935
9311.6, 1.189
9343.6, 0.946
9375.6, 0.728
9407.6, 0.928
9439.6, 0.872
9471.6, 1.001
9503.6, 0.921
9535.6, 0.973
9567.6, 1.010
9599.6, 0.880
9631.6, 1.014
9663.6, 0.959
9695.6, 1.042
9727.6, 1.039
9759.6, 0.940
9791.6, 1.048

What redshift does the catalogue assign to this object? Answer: 0.75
